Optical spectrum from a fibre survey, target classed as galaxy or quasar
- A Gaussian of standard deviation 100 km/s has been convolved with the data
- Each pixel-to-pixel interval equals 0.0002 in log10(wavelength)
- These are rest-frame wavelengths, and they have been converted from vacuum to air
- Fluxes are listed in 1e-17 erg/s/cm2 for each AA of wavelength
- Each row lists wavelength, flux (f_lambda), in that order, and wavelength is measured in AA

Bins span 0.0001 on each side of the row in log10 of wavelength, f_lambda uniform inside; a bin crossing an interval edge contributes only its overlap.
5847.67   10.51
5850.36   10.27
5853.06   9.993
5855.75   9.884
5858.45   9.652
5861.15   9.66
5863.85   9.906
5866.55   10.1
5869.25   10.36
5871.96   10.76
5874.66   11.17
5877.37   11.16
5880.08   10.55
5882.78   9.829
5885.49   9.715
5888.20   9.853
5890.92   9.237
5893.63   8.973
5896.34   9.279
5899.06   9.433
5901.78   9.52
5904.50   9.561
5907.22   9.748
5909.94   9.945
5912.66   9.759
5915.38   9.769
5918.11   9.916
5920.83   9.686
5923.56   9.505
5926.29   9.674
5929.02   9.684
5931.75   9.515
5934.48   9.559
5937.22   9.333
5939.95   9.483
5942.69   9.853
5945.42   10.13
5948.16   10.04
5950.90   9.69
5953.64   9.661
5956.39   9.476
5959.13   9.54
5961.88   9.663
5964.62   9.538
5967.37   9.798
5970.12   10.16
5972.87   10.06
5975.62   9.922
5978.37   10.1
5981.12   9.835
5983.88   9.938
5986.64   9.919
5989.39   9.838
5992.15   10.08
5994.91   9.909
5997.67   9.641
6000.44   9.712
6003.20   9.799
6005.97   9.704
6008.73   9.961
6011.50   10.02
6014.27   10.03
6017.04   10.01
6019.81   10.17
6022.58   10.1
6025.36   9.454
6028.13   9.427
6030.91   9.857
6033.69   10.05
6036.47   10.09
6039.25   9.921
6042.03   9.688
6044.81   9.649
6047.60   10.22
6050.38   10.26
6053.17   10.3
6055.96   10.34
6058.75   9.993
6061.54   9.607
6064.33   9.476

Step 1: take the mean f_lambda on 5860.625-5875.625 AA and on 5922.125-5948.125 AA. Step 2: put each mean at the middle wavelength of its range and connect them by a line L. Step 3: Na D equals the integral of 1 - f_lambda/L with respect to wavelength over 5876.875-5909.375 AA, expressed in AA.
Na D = 1.2 AA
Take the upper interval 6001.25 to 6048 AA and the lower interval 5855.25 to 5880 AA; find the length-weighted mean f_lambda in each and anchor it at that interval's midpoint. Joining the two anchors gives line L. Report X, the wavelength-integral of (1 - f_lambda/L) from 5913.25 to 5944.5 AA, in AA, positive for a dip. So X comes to 1.55 AA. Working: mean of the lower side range 10.3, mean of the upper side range 9.88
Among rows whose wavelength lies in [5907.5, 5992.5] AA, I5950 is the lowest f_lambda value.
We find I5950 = 9.333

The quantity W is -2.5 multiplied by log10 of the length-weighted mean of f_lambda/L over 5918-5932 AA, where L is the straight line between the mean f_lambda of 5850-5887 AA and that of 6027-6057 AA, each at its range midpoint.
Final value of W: 0.05 mag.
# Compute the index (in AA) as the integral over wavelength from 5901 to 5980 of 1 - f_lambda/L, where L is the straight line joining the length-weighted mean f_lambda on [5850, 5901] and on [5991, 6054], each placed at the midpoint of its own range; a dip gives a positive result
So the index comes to 1.7 AA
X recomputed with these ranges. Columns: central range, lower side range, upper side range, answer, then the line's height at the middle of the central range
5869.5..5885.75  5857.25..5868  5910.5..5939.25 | -1.3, 9.79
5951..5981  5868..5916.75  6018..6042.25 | 0.3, 9.9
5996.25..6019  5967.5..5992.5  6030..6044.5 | 0.2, 9.94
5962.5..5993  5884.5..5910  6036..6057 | -0.4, 9.8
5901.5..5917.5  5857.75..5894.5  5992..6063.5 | 0.5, 10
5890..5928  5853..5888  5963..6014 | 2.0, 10.1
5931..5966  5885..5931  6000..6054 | 0.2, 9.71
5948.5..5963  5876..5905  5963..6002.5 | 0.3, 9.84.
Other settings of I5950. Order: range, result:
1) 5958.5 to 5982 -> 9.538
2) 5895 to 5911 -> 9.279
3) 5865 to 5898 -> 8.973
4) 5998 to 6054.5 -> 9.427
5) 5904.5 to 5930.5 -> 9.505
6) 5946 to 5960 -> 9.476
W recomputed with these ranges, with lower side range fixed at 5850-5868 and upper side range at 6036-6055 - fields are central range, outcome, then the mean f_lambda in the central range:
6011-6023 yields -0.007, 10.1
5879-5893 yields 0.016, 9.78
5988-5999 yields 0.013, 9.88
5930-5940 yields 0.053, 9.48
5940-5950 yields 0.004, 9.93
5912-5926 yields 0.025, 9.72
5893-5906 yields 0.063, 9.38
